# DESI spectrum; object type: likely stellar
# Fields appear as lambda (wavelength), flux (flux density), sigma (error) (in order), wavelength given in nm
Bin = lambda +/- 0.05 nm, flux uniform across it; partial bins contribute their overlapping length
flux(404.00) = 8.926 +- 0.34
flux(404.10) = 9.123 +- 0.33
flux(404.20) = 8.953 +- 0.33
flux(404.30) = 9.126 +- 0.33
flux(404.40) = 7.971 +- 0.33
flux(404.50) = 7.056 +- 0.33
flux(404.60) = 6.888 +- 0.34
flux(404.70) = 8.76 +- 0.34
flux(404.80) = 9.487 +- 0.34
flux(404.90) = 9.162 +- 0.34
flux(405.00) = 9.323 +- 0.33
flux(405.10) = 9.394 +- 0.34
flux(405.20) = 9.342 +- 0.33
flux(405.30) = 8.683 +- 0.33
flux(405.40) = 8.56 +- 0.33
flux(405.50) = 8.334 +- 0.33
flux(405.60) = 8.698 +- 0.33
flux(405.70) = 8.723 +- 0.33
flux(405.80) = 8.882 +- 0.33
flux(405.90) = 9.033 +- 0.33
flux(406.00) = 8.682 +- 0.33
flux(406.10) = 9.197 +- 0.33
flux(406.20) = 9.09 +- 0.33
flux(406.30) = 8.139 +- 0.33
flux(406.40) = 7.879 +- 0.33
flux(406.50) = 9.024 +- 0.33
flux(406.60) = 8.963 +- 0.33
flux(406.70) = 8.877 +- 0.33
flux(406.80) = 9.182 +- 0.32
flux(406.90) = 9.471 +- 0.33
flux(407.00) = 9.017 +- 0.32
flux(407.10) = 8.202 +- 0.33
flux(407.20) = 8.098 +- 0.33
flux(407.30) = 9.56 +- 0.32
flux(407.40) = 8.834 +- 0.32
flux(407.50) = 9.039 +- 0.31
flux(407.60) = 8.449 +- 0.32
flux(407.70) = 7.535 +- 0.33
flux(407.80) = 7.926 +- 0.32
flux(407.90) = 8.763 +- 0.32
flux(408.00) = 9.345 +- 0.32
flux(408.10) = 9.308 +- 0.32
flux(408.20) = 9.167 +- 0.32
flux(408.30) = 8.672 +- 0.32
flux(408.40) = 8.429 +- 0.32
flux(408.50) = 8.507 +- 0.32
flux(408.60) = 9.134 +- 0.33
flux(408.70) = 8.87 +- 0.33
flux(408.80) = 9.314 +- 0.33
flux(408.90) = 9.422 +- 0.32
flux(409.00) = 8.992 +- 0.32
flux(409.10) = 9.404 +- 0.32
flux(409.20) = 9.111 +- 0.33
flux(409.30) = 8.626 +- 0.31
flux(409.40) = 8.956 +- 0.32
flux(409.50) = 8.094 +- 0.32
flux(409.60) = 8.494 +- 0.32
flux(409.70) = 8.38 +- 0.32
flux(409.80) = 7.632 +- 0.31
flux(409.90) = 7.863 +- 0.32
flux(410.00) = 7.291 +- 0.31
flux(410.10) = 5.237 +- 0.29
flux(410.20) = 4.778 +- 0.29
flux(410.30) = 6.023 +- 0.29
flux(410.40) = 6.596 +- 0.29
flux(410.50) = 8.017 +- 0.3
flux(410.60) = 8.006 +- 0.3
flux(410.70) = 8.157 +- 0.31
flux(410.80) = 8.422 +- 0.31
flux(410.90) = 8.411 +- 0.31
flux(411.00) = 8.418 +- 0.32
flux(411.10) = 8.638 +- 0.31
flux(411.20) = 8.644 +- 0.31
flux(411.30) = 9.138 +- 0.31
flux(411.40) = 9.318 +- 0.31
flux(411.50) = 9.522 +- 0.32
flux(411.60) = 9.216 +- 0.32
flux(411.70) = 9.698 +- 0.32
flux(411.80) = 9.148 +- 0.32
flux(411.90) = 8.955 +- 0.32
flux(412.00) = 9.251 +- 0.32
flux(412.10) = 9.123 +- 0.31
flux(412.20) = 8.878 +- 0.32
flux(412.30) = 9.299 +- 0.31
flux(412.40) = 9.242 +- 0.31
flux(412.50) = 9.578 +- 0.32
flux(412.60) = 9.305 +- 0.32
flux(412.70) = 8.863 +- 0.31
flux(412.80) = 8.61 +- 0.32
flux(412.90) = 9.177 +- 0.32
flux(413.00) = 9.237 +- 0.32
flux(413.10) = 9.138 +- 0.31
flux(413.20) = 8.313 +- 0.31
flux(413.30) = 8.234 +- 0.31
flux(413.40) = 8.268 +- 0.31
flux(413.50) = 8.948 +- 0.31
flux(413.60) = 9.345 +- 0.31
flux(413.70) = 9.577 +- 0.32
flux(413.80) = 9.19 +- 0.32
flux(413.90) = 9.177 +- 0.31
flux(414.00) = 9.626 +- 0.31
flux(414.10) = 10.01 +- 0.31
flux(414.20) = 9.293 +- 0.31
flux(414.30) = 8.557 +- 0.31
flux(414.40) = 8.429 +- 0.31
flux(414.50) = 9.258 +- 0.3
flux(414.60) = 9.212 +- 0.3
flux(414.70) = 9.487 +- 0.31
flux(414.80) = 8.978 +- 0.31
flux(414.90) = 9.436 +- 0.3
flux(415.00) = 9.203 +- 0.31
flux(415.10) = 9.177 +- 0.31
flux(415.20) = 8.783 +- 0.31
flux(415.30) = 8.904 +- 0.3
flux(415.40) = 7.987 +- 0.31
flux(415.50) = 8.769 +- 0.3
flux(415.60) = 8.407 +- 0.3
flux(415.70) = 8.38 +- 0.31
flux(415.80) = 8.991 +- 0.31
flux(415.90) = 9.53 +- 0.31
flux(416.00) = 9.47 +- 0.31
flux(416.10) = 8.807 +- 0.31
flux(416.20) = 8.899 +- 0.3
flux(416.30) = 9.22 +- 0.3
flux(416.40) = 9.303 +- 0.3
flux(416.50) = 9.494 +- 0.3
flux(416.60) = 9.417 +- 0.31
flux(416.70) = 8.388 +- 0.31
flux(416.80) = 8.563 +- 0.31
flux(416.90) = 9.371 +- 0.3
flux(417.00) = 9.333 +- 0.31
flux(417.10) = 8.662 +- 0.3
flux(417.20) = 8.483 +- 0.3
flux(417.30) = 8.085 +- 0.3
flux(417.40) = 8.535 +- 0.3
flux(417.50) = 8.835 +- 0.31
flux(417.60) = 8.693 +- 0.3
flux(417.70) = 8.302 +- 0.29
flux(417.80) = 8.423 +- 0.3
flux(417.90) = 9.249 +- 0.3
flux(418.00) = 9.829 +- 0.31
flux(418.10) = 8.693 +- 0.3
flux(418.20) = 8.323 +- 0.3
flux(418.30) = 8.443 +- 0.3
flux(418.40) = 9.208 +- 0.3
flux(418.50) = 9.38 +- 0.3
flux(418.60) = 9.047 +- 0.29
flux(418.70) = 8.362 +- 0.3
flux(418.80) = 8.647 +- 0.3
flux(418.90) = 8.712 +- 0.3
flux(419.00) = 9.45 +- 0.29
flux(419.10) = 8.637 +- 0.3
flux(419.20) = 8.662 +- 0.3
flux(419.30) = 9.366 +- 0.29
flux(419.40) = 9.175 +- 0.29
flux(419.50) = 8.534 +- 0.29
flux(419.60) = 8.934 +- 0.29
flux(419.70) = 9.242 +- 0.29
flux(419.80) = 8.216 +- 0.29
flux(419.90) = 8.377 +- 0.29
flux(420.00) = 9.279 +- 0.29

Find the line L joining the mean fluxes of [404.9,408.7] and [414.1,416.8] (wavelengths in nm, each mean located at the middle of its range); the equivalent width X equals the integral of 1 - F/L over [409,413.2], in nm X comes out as 0.20 nm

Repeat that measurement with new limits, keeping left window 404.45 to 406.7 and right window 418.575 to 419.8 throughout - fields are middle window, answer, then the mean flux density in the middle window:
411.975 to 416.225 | -0.11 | 9.03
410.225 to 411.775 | 0.07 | 8.37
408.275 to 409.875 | 0.00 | 8.74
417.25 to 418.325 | 0.02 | 8.68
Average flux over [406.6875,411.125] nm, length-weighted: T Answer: 8.36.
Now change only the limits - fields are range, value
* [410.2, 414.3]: 8.8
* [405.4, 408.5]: 8.74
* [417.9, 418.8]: 8.91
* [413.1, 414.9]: 9.07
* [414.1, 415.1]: 9.14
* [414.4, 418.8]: 8.91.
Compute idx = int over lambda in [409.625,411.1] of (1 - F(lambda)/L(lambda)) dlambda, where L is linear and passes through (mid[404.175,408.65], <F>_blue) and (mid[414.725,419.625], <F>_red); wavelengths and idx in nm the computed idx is 0.23 nm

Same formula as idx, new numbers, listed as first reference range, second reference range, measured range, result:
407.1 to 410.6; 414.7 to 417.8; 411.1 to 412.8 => -0.13 nm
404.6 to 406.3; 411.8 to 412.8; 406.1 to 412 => 0.32 nm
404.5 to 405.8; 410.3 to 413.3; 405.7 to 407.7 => -0.01 nm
